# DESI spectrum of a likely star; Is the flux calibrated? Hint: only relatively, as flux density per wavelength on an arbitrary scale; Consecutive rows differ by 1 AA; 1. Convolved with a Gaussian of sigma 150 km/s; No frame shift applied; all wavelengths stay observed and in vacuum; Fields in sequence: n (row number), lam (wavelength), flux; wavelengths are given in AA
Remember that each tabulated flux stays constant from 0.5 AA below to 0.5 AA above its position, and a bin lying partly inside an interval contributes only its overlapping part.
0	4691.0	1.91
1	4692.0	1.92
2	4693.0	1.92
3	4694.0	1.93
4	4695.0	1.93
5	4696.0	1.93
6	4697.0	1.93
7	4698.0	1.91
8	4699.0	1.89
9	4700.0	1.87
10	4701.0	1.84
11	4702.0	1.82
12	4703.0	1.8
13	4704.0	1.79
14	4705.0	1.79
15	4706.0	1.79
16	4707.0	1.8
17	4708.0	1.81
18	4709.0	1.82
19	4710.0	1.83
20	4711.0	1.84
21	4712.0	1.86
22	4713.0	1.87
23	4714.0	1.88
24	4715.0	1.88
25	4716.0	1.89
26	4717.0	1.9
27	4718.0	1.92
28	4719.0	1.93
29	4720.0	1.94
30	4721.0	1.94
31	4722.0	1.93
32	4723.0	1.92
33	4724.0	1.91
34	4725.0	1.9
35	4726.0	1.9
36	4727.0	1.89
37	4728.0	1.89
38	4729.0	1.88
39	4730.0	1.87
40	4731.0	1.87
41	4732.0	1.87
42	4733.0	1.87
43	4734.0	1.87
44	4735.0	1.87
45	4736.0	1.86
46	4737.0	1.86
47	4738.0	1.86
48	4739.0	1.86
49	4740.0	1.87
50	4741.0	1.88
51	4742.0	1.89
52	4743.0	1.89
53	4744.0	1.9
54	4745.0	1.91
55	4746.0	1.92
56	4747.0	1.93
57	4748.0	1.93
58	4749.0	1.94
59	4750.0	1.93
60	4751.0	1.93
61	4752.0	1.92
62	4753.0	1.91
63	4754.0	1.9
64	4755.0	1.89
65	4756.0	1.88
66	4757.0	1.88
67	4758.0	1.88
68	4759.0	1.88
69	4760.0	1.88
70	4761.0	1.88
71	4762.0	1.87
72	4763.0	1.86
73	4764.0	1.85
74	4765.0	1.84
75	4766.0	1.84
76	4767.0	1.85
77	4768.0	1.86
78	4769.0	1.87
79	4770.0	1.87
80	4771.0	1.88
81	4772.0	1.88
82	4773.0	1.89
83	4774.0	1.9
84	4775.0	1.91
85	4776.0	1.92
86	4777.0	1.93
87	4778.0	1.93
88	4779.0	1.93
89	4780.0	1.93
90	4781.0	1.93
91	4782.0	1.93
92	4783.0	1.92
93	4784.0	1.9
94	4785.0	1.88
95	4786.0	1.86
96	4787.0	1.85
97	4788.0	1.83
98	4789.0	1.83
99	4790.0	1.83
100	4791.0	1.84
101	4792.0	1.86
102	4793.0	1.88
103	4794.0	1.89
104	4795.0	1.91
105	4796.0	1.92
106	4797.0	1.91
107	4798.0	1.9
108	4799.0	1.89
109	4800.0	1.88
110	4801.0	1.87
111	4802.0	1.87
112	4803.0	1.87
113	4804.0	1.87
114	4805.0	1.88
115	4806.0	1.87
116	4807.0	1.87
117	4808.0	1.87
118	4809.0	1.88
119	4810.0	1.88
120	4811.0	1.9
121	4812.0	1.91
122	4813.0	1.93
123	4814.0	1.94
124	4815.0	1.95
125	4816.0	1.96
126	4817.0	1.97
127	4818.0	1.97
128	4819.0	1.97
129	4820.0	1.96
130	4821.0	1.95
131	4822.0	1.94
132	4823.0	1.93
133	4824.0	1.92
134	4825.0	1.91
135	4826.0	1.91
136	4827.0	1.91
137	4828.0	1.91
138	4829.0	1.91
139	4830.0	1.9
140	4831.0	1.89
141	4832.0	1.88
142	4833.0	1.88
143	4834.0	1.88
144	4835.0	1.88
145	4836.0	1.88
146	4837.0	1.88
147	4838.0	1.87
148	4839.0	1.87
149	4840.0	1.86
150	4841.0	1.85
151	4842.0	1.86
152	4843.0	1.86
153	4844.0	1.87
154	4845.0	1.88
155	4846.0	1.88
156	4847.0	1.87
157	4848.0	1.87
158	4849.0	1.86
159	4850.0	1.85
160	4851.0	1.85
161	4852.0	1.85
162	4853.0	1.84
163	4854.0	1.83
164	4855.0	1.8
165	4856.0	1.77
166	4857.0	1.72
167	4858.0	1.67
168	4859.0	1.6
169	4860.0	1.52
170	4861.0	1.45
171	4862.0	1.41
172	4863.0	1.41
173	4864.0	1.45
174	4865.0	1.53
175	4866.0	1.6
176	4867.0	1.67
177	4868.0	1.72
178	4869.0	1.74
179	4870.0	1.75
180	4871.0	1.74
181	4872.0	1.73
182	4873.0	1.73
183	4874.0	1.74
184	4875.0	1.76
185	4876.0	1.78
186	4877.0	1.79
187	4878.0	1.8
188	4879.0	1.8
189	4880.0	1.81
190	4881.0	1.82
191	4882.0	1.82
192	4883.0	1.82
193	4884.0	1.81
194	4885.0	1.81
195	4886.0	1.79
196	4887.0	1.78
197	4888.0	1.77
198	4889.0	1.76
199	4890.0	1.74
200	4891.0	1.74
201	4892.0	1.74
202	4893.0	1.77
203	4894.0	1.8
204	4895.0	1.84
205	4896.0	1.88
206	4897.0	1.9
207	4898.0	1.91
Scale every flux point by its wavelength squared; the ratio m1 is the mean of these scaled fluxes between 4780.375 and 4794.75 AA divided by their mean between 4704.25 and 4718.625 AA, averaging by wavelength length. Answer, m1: 1.05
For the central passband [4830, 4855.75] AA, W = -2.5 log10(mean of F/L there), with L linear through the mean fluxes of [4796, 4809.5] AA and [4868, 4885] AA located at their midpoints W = -0.023 mag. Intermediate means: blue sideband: 1.88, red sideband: 1.78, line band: 1.86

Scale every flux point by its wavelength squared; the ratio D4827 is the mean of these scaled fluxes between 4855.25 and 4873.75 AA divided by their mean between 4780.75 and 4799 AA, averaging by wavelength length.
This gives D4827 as 0.89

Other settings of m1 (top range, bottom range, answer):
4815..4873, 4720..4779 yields 1.00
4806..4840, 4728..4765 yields 1.05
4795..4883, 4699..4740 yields 1.03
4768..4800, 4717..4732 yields 1.02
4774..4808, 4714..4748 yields 1.02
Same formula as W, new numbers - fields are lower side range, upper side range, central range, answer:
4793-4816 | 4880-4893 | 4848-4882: 0.06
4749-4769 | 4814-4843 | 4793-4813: 0.01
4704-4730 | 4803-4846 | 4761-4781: 0.00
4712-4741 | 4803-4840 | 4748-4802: 0.01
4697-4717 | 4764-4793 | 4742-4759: -0.02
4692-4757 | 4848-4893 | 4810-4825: -0.09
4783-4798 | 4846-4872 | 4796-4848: -0.06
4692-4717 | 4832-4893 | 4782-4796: -0.04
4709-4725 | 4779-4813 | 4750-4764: 0.00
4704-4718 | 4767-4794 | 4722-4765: -0.01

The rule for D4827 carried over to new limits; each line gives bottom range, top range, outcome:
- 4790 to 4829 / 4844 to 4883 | 0.93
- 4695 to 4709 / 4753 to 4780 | 1.05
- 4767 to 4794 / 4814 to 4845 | 1.03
